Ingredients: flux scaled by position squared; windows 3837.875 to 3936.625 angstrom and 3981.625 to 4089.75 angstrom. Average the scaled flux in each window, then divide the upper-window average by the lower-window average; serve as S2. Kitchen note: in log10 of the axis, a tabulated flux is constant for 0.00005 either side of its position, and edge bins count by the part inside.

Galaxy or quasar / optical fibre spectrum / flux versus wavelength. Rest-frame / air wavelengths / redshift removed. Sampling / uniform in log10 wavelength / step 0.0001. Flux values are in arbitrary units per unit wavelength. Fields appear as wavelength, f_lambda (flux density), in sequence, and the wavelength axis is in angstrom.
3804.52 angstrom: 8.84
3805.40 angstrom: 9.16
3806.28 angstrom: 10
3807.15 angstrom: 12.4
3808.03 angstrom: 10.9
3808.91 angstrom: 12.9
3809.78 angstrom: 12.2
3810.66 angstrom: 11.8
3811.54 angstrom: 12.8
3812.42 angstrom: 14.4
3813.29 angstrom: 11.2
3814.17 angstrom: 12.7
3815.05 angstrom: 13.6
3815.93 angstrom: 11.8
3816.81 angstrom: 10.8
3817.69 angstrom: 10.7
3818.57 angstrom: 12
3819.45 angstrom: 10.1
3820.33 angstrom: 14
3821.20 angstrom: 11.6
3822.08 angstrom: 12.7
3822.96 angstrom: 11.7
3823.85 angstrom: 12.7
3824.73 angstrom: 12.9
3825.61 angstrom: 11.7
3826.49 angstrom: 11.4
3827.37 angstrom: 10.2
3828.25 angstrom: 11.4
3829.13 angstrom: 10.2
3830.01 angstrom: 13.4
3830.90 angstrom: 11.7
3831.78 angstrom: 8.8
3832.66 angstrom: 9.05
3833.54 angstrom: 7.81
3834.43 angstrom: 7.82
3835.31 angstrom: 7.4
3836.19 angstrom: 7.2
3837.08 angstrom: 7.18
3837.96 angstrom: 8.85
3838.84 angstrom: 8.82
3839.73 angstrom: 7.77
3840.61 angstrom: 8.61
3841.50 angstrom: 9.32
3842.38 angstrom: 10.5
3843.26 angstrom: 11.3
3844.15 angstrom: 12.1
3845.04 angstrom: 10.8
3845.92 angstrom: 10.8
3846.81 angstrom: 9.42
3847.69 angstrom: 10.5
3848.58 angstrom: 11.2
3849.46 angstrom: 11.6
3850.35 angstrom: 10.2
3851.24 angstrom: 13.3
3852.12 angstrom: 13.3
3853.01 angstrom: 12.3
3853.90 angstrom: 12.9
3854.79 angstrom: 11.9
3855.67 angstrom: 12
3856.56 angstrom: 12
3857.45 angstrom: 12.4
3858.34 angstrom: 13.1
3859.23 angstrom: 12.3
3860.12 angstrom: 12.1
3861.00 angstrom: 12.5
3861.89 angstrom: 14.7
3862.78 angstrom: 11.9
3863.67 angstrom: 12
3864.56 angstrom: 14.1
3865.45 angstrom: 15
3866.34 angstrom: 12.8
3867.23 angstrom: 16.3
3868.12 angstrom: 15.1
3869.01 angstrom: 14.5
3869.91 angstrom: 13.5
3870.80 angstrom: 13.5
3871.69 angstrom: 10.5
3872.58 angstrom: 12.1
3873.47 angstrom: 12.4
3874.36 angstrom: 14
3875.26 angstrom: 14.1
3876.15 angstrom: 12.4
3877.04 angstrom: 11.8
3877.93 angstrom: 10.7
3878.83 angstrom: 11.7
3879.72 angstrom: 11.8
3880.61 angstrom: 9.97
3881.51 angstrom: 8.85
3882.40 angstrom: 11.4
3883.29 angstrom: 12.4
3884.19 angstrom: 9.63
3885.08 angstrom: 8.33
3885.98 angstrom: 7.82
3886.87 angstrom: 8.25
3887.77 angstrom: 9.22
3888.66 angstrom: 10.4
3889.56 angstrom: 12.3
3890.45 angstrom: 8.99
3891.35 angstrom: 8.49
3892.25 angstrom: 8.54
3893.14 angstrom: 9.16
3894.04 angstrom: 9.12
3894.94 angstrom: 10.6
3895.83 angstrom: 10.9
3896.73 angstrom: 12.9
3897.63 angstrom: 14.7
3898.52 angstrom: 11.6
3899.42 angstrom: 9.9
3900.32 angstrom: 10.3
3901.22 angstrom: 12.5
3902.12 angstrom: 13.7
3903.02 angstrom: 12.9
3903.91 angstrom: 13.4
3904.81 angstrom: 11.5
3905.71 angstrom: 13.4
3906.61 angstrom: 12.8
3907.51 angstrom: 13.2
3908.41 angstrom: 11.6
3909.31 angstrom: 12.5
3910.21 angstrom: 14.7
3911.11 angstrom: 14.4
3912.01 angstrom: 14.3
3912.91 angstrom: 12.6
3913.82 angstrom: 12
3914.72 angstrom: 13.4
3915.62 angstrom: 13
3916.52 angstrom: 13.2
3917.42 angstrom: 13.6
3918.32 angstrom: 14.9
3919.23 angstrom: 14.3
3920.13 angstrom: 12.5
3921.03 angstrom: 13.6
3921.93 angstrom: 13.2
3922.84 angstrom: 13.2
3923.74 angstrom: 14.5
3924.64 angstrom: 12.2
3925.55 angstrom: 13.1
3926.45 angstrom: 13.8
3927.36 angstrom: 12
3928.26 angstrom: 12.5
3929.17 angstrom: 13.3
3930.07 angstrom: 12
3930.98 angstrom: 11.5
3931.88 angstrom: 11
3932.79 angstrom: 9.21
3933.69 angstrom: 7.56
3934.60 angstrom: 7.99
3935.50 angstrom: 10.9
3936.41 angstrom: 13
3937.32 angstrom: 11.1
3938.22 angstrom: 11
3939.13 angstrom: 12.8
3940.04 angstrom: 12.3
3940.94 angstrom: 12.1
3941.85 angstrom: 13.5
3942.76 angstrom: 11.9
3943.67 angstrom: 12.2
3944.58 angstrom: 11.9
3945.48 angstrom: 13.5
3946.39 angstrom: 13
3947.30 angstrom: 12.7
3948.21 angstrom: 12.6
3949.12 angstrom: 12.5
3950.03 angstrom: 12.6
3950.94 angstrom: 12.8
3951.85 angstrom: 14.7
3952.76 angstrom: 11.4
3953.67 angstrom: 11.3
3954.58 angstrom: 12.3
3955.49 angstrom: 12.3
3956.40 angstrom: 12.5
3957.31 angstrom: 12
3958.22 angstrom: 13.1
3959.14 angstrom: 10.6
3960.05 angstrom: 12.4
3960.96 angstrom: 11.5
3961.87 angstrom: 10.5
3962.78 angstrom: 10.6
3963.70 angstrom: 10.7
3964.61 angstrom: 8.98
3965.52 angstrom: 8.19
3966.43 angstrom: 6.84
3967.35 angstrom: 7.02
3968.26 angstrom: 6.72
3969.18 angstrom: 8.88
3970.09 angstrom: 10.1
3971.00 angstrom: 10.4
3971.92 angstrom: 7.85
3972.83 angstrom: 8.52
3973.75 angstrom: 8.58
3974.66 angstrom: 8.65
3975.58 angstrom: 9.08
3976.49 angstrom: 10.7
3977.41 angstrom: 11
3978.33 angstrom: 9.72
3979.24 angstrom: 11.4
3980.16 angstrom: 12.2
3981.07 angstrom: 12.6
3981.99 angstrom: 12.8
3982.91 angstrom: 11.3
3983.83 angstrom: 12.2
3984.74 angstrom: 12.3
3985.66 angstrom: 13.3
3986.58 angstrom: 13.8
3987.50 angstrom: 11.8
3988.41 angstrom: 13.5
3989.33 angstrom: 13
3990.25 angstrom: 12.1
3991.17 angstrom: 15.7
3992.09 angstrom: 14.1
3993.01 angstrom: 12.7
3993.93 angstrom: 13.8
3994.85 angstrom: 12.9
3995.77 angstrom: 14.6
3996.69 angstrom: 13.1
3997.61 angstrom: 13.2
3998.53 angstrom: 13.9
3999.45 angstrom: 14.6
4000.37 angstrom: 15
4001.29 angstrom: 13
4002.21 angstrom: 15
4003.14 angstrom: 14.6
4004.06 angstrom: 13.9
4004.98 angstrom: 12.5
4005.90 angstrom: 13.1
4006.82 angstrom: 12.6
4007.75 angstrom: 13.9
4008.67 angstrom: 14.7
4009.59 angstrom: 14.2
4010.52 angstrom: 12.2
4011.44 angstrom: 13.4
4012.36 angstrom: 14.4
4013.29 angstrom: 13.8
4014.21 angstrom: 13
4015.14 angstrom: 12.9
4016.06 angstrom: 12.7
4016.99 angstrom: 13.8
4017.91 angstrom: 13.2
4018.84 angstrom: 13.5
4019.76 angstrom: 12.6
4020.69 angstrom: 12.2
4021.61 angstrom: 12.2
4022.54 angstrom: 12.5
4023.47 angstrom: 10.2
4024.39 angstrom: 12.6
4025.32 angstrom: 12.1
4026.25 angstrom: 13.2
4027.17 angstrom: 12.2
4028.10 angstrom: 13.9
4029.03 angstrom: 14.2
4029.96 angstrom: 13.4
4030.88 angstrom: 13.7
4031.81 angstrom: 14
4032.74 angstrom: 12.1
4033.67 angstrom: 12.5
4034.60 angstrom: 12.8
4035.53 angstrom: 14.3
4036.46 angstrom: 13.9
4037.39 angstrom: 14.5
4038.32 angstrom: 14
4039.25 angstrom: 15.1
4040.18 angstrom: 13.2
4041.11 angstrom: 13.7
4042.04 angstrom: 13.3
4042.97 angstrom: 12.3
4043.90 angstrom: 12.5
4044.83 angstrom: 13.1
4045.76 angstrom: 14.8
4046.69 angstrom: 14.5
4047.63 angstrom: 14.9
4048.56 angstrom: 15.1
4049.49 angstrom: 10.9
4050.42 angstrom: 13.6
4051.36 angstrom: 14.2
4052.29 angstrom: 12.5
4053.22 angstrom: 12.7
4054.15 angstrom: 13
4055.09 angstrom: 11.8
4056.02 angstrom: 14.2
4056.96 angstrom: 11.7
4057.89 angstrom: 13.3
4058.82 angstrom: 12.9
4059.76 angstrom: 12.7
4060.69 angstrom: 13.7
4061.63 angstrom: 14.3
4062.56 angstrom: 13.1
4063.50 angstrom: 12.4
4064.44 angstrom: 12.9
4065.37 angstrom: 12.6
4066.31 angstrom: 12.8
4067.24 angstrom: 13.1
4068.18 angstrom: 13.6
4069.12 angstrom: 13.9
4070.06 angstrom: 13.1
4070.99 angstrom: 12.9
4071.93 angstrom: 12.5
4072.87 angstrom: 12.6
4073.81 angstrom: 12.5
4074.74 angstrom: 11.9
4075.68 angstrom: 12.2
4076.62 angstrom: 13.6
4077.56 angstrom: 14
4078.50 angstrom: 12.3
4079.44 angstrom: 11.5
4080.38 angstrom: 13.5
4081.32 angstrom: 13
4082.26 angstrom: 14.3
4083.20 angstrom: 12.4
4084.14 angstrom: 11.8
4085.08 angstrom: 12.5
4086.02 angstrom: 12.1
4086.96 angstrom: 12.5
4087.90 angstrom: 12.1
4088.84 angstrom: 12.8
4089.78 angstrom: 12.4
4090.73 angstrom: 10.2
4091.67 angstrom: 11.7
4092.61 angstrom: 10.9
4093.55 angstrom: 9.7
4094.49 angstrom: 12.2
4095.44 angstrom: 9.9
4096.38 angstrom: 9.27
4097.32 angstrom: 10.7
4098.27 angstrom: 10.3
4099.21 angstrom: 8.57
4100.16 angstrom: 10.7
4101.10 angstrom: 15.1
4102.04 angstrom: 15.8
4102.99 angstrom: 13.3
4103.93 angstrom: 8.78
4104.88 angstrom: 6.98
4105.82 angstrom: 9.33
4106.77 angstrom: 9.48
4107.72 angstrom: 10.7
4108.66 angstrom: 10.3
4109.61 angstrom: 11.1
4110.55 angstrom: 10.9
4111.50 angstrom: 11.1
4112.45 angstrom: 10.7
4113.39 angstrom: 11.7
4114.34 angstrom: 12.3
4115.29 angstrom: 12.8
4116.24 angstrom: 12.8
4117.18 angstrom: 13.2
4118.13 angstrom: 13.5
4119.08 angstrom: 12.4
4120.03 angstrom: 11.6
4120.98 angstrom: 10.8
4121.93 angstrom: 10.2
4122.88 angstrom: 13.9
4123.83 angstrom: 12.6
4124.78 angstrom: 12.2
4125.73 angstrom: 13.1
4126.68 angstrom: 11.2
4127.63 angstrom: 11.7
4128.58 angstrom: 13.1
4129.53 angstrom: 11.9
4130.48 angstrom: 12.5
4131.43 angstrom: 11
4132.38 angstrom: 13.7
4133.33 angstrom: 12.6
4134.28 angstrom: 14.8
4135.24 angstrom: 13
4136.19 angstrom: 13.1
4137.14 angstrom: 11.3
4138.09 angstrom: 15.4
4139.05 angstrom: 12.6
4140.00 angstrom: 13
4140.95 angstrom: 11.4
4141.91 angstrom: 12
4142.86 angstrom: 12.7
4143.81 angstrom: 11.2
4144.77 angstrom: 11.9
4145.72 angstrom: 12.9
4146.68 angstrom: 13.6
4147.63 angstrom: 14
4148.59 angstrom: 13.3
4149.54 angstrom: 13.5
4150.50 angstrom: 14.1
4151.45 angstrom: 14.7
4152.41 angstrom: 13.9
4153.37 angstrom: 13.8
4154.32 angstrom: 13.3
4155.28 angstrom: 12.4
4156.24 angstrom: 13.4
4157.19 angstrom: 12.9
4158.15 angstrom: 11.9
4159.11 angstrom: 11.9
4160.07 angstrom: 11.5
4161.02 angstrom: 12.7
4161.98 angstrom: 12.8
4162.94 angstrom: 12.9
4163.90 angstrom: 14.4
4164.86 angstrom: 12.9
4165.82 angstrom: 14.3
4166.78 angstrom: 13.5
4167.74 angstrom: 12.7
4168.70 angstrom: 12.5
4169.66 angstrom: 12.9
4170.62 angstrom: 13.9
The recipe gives 1.20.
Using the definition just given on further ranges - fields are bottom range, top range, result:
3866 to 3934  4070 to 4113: 1.06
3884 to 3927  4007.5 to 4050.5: 1.18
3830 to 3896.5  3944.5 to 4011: 1.15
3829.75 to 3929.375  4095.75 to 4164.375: 1.18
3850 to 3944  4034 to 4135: 1.13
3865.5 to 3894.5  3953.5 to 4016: 1.12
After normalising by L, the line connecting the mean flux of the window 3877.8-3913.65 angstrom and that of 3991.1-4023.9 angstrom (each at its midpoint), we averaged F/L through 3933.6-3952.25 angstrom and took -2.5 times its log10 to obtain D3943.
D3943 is 0.008 mag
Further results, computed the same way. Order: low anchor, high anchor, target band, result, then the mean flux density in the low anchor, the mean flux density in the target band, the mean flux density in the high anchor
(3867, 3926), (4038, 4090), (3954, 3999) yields 0.11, 12.1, 11.4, 13.1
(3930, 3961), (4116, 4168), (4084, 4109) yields 0.14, 11.9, 11.1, 12.8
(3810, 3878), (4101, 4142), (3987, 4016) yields -0.15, 11.6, 13.6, 12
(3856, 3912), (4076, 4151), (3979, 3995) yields -0.08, 11.9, 12.9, 12.1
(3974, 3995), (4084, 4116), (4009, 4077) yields -0.13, 12.2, 13.2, 11.2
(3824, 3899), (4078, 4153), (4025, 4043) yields -0.14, 11.2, 13.5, 12.1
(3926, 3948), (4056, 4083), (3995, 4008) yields -0.12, 11.8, 13.8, 13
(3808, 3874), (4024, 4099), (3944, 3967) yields 0.05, 11.6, 11.6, 12.8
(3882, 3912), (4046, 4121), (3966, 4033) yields -0.05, 11.3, 12.4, 12.2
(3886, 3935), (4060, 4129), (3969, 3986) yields 0.13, 11.9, 10.6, 12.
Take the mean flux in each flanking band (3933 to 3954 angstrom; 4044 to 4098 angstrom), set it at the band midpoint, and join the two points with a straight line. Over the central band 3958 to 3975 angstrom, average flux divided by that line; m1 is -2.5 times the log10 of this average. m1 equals 0.27 mag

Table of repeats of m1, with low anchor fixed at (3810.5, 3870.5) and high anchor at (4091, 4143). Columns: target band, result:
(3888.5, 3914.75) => -0.027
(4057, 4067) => -0.114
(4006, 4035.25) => -0.121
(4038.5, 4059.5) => -0.141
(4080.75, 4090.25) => -0.077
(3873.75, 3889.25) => 0.077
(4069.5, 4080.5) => -0.086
